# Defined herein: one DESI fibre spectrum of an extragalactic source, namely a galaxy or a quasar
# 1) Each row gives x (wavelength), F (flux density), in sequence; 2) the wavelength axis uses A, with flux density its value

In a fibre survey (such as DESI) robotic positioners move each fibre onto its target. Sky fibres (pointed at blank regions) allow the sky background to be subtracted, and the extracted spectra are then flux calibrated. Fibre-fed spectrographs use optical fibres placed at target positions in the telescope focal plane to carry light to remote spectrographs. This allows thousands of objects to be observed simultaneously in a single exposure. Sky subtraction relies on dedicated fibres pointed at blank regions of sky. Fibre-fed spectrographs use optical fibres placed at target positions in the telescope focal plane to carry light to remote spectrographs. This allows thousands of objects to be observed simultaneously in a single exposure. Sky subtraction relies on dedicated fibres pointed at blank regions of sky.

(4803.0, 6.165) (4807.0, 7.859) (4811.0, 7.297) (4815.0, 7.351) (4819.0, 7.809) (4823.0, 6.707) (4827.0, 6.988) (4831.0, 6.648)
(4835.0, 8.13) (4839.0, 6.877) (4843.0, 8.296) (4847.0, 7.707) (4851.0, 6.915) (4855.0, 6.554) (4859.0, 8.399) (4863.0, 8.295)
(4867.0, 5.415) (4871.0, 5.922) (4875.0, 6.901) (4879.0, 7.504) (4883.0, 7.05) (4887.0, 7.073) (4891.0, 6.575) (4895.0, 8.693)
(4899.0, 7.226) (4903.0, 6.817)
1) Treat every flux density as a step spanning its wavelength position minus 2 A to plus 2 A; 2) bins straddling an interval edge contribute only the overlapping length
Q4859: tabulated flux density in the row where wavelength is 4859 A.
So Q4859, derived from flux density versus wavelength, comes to 8.399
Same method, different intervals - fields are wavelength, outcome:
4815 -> 7.351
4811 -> 7.297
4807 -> 7.859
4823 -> 6.707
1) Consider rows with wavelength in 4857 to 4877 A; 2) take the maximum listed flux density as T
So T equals 8.399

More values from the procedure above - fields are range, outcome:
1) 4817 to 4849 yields 8.296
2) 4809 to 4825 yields 7.809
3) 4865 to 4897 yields 8.693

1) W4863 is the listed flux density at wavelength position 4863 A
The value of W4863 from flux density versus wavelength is 8.295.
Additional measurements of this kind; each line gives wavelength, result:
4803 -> 6.165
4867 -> 5.415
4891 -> 6.575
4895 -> 8.693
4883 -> 7.05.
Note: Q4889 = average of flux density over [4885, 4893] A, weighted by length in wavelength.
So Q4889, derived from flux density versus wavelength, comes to 6.82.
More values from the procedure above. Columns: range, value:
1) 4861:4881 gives 6.81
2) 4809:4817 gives 7.32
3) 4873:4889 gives 7.13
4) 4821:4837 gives 7.12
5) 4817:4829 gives 7.17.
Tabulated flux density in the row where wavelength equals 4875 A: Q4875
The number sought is 6.901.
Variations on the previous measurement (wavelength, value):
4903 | 6.817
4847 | 7.707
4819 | 7.809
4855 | 6.554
